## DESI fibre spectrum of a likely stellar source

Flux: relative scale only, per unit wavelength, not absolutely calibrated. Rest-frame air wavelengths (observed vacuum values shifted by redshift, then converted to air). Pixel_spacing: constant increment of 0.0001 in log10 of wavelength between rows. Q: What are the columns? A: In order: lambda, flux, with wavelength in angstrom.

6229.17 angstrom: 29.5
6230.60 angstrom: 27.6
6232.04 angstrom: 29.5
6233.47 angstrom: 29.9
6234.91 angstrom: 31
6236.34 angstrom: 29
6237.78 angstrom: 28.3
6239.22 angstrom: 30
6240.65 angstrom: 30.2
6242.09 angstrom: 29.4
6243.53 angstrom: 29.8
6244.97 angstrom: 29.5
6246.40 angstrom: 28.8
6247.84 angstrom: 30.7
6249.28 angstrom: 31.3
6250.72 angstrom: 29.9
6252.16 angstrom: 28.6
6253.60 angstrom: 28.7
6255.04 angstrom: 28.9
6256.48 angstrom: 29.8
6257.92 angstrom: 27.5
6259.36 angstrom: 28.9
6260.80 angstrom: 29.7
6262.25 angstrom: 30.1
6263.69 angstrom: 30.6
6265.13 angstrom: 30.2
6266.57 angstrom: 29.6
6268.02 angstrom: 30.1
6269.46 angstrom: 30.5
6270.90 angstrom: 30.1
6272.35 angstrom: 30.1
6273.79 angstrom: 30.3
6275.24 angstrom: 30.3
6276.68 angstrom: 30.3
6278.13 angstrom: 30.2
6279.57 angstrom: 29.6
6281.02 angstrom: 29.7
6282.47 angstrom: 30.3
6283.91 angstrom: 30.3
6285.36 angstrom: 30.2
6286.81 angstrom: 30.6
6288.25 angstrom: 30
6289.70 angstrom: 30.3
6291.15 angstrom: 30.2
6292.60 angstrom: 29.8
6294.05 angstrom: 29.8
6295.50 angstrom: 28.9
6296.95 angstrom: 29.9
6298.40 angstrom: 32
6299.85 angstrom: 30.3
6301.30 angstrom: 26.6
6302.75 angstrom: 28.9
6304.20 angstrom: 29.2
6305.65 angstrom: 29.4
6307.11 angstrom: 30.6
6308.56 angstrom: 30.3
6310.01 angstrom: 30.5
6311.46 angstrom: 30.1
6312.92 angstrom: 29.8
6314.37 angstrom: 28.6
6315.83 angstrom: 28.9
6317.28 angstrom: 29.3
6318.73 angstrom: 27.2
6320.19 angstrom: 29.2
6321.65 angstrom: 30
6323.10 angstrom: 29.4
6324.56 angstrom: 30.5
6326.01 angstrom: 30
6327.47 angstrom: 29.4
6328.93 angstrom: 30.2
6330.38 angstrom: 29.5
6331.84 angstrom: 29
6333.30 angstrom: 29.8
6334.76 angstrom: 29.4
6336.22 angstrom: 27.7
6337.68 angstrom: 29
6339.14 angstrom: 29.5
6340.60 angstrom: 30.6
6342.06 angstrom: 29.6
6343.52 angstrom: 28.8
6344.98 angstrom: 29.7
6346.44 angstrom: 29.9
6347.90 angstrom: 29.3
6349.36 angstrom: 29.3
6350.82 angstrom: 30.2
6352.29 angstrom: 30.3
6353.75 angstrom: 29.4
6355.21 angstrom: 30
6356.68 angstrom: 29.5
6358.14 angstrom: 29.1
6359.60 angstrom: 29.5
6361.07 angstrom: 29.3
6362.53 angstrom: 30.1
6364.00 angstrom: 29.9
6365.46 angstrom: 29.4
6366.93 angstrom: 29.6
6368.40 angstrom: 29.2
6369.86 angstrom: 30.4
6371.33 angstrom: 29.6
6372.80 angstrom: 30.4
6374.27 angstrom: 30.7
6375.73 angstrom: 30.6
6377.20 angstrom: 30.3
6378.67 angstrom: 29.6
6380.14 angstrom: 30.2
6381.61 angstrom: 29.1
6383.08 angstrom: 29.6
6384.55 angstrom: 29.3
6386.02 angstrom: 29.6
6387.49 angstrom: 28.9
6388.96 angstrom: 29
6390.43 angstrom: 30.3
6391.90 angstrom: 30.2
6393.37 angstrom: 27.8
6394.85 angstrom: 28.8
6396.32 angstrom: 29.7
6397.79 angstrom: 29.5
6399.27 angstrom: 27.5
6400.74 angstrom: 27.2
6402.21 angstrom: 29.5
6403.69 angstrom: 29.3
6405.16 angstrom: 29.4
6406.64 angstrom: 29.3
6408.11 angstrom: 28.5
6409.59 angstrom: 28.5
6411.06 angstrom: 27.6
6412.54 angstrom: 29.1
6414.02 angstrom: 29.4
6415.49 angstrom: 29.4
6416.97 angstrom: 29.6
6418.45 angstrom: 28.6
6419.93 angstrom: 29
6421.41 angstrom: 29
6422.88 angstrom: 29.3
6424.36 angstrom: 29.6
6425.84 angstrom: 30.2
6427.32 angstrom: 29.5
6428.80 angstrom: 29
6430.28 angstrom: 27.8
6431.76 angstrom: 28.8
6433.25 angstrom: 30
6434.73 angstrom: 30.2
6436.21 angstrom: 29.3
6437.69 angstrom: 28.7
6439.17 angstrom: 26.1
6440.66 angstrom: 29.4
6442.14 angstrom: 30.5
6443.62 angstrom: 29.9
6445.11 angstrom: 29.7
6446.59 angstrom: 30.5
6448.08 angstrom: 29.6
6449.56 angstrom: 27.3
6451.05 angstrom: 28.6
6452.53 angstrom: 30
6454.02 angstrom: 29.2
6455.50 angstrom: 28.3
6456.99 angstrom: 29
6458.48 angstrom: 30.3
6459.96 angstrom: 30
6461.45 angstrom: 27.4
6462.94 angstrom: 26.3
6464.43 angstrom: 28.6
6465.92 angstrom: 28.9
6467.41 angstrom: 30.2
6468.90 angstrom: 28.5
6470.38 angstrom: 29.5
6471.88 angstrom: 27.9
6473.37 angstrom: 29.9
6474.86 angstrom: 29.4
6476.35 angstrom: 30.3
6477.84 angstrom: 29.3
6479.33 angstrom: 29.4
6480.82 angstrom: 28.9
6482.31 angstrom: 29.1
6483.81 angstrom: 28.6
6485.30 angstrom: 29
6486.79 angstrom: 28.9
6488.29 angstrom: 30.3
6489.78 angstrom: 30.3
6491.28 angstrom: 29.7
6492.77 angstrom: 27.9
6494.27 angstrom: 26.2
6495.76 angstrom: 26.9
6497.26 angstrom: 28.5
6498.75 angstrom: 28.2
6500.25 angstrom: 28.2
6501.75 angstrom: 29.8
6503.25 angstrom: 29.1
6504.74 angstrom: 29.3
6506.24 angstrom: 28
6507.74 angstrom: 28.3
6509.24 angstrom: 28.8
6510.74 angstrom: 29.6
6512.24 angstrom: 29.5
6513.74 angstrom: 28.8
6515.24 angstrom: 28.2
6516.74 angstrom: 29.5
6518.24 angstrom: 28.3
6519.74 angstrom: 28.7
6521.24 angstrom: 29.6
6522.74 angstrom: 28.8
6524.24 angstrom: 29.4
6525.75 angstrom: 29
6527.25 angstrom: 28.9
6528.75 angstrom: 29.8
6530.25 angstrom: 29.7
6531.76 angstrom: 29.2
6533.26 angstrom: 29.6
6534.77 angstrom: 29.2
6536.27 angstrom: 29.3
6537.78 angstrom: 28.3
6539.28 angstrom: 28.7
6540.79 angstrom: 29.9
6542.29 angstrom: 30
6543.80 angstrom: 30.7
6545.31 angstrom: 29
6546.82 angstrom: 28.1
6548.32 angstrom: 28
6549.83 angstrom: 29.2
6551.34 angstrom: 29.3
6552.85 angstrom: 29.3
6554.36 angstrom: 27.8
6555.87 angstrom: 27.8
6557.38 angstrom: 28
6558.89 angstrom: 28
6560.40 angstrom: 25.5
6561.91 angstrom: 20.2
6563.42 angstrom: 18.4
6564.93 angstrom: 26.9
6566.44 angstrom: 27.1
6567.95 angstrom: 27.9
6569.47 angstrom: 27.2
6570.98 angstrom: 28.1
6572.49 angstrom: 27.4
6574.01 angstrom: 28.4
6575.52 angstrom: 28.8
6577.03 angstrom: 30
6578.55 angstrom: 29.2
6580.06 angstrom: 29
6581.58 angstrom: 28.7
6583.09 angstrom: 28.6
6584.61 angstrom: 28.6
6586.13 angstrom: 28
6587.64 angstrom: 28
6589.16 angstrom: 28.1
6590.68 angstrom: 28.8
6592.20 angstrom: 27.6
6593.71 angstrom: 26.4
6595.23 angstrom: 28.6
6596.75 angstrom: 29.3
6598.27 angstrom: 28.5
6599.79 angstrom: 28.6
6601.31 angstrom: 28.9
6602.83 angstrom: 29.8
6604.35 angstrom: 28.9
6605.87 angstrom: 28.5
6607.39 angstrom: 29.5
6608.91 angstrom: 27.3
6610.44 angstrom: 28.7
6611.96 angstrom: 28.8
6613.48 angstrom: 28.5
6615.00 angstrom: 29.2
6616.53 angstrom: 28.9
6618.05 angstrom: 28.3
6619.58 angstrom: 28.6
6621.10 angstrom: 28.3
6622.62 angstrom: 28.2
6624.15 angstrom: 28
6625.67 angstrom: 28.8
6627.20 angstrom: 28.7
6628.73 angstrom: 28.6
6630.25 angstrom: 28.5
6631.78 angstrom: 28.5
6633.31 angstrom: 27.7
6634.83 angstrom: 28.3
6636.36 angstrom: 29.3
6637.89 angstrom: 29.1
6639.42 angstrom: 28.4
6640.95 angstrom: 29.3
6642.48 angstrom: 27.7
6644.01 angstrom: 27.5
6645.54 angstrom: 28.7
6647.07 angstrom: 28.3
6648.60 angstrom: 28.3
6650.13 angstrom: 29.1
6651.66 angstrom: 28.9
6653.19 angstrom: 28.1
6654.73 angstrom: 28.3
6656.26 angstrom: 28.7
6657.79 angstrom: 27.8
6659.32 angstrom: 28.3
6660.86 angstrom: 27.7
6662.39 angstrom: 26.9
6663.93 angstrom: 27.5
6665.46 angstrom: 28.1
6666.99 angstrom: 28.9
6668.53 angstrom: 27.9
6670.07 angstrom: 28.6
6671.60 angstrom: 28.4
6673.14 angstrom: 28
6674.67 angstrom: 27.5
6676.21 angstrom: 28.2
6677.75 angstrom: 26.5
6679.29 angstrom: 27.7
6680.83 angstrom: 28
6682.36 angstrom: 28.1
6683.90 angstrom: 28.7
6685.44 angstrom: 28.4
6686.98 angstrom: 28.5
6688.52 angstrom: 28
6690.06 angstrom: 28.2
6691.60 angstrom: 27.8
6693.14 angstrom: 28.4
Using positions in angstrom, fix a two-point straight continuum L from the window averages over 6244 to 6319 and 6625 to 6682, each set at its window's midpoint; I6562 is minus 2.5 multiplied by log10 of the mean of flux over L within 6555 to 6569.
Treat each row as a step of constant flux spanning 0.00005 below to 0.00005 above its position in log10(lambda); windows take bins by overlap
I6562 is 0.12 mag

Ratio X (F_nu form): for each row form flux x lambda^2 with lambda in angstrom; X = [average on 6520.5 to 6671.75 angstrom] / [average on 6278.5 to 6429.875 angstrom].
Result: 1.0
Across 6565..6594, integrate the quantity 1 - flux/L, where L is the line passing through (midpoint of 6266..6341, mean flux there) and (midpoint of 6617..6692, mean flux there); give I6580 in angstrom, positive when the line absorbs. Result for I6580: 0.4 angstrom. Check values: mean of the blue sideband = 29.7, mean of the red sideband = 28.2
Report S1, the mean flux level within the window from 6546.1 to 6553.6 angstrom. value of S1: 28.8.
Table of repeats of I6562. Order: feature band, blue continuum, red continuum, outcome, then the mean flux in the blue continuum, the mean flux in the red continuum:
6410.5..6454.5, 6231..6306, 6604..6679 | 0.00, 29.8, 28.3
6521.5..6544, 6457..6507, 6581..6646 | -0.02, 28.9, 28.5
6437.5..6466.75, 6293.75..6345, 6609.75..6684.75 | 0.00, 29.5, 28.3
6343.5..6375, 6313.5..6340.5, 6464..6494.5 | -0.02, 29.3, 29.1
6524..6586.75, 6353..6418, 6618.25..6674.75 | 0.02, 29.4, 28.3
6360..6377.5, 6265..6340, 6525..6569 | -0.02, 29.7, 28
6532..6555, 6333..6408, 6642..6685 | -0.02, 29.5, 28.1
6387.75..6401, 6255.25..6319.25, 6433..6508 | 0.01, 29.8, 29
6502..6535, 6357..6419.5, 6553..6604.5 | -0.03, 29.3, 27.7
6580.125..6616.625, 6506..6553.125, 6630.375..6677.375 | 0.00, 29.1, 28.3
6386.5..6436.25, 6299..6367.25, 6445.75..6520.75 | 0.00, 29.5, 28.9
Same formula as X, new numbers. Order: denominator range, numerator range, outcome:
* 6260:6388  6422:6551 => 1.03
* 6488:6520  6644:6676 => 1.03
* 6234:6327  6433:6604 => 1.04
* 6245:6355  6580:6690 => 1.06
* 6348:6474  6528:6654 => 1.02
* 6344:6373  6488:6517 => 1.01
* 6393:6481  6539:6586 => 1.00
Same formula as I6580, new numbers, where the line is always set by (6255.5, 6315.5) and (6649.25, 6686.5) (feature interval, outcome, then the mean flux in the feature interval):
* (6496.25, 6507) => 0.1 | 28.7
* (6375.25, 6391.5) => -0.2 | 29.7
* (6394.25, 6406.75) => 0.2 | 28.9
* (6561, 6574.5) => 1.4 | 25.7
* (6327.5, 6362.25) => 0.1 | 29.5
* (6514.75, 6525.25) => -0.1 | 28.9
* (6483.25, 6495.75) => 0.1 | 28.8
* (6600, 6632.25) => -0.3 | 28.6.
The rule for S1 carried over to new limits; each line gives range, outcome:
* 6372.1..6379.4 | 30.3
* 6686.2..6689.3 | 28.2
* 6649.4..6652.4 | 29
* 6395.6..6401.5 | 28.5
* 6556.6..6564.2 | 24.1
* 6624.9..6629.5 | 28.7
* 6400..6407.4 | 29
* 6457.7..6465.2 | 28.5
